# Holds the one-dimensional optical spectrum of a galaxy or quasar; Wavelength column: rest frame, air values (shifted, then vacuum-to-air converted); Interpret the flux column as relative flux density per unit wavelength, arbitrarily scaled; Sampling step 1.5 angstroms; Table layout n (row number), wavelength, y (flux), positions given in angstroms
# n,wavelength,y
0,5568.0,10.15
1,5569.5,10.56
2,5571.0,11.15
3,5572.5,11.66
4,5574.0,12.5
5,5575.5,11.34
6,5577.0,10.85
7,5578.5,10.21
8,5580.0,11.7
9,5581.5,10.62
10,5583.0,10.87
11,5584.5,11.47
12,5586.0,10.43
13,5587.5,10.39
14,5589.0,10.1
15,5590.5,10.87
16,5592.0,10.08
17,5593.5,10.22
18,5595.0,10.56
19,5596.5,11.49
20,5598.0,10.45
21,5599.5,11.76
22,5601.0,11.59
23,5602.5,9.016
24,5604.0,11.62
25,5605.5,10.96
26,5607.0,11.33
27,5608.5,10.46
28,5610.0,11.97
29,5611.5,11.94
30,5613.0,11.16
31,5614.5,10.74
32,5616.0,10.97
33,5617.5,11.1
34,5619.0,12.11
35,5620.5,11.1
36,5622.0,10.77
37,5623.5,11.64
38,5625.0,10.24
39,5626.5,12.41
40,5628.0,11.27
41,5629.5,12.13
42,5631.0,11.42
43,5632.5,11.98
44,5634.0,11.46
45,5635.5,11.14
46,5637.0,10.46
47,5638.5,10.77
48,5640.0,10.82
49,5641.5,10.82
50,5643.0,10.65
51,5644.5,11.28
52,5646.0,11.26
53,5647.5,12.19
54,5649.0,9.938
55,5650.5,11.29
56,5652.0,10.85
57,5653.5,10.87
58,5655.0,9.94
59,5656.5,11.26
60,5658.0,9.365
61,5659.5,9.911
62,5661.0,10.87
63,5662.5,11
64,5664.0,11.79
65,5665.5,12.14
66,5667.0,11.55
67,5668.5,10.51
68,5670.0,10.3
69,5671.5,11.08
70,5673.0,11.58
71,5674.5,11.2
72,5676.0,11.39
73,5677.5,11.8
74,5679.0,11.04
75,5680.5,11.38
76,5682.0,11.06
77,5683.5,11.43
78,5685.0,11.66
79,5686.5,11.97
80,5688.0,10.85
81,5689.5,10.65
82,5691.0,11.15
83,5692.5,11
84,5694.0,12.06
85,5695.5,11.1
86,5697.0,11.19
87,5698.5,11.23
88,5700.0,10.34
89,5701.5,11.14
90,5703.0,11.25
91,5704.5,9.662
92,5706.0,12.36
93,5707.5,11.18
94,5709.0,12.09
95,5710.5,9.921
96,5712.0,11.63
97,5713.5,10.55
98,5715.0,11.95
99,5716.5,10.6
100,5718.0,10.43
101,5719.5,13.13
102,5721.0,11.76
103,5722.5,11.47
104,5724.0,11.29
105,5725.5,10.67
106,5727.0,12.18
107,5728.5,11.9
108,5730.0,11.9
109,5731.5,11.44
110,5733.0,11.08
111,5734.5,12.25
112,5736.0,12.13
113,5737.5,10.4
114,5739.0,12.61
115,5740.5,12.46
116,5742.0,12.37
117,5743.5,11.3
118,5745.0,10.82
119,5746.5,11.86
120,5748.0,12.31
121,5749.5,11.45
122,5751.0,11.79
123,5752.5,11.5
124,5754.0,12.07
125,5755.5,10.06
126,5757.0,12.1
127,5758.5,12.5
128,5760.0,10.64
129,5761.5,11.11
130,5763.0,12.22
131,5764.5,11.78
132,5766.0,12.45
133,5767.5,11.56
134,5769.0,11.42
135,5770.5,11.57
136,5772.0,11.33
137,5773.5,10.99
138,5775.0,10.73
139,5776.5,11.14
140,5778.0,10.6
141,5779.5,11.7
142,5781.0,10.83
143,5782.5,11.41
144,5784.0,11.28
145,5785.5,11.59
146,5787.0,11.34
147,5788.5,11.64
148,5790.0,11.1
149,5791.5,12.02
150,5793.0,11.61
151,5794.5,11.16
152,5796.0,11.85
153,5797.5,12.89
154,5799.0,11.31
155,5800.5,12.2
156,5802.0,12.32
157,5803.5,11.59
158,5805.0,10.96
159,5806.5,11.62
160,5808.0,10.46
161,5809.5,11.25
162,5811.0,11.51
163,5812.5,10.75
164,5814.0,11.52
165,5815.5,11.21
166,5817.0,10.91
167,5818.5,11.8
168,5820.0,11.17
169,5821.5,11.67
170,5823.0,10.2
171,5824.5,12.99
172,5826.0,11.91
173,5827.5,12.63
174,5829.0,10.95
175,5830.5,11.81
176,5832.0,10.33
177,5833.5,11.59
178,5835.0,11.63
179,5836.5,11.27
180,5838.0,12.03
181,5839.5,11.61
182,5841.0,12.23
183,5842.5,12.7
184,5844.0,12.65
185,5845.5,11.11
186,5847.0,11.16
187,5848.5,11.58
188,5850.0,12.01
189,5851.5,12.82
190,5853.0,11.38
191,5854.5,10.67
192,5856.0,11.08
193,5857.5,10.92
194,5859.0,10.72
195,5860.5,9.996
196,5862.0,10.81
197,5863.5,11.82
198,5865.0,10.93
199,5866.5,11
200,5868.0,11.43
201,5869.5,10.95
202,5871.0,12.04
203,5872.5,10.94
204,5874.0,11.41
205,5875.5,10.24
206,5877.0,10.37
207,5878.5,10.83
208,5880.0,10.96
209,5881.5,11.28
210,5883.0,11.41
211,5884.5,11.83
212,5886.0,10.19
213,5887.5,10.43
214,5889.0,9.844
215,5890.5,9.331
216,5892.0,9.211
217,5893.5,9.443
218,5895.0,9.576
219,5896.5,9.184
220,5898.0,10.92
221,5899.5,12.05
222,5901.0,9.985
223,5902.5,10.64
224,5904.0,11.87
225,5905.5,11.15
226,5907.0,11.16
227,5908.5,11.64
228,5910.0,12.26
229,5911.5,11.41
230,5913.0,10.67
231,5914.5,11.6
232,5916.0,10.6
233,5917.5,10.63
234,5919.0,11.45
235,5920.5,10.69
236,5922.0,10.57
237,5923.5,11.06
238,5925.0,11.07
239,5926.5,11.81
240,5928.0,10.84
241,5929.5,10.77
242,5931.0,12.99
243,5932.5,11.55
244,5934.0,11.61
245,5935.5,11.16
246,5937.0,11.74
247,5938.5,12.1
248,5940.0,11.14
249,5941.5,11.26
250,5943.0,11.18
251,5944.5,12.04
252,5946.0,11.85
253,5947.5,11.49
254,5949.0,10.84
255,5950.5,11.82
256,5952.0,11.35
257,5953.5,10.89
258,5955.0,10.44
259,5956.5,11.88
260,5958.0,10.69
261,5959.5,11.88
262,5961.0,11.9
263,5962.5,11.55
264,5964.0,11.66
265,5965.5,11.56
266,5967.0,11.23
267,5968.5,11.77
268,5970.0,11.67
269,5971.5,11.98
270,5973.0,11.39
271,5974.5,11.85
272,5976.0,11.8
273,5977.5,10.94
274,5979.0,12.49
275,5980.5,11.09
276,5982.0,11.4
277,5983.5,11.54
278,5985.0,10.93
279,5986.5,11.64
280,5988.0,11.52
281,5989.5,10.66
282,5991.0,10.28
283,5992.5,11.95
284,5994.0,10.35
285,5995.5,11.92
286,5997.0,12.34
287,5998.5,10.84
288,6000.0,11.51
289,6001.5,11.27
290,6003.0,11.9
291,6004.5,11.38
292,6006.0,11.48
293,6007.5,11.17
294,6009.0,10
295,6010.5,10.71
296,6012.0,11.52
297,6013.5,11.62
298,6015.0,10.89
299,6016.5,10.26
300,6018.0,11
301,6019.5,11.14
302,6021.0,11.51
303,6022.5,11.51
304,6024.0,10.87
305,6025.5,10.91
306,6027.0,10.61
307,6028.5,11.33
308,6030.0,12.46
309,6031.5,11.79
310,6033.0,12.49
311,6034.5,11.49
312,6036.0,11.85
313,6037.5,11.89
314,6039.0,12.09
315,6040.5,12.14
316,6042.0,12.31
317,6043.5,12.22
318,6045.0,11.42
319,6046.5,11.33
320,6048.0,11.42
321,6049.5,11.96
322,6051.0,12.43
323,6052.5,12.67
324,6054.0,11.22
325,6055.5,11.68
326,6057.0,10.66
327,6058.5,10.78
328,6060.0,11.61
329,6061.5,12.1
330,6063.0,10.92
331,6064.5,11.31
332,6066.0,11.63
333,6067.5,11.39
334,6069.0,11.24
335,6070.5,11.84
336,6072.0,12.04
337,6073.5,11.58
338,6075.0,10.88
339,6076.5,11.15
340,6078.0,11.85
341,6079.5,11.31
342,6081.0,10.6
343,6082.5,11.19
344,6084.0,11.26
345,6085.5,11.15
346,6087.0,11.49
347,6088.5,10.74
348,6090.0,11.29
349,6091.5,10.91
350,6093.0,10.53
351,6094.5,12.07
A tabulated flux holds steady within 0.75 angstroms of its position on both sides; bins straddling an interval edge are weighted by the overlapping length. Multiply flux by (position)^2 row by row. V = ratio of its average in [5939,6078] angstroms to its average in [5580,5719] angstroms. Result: 1.2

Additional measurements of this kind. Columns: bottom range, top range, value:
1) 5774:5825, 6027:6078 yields 1.11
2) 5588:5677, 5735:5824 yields 1.10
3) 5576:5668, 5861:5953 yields 1.11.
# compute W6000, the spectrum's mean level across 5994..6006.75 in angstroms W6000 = 11.5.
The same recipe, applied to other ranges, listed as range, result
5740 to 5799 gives 11.5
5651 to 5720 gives 11.1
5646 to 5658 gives 10.8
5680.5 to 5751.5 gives 11.4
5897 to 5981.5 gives 11.4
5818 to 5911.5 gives 11.2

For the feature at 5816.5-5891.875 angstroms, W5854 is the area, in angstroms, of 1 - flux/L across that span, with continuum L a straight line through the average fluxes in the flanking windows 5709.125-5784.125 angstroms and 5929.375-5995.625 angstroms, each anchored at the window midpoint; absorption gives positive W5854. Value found 1.5 angstroms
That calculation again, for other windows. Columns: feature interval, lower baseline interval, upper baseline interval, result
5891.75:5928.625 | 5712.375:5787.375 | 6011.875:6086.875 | 2.0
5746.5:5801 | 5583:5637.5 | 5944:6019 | -1.6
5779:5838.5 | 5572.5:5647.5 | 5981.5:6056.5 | -1.2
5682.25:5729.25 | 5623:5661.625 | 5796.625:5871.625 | -0.5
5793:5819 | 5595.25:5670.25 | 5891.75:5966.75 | -0.8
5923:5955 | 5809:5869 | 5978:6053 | 0.1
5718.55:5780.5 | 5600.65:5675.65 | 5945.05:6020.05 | -2.4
